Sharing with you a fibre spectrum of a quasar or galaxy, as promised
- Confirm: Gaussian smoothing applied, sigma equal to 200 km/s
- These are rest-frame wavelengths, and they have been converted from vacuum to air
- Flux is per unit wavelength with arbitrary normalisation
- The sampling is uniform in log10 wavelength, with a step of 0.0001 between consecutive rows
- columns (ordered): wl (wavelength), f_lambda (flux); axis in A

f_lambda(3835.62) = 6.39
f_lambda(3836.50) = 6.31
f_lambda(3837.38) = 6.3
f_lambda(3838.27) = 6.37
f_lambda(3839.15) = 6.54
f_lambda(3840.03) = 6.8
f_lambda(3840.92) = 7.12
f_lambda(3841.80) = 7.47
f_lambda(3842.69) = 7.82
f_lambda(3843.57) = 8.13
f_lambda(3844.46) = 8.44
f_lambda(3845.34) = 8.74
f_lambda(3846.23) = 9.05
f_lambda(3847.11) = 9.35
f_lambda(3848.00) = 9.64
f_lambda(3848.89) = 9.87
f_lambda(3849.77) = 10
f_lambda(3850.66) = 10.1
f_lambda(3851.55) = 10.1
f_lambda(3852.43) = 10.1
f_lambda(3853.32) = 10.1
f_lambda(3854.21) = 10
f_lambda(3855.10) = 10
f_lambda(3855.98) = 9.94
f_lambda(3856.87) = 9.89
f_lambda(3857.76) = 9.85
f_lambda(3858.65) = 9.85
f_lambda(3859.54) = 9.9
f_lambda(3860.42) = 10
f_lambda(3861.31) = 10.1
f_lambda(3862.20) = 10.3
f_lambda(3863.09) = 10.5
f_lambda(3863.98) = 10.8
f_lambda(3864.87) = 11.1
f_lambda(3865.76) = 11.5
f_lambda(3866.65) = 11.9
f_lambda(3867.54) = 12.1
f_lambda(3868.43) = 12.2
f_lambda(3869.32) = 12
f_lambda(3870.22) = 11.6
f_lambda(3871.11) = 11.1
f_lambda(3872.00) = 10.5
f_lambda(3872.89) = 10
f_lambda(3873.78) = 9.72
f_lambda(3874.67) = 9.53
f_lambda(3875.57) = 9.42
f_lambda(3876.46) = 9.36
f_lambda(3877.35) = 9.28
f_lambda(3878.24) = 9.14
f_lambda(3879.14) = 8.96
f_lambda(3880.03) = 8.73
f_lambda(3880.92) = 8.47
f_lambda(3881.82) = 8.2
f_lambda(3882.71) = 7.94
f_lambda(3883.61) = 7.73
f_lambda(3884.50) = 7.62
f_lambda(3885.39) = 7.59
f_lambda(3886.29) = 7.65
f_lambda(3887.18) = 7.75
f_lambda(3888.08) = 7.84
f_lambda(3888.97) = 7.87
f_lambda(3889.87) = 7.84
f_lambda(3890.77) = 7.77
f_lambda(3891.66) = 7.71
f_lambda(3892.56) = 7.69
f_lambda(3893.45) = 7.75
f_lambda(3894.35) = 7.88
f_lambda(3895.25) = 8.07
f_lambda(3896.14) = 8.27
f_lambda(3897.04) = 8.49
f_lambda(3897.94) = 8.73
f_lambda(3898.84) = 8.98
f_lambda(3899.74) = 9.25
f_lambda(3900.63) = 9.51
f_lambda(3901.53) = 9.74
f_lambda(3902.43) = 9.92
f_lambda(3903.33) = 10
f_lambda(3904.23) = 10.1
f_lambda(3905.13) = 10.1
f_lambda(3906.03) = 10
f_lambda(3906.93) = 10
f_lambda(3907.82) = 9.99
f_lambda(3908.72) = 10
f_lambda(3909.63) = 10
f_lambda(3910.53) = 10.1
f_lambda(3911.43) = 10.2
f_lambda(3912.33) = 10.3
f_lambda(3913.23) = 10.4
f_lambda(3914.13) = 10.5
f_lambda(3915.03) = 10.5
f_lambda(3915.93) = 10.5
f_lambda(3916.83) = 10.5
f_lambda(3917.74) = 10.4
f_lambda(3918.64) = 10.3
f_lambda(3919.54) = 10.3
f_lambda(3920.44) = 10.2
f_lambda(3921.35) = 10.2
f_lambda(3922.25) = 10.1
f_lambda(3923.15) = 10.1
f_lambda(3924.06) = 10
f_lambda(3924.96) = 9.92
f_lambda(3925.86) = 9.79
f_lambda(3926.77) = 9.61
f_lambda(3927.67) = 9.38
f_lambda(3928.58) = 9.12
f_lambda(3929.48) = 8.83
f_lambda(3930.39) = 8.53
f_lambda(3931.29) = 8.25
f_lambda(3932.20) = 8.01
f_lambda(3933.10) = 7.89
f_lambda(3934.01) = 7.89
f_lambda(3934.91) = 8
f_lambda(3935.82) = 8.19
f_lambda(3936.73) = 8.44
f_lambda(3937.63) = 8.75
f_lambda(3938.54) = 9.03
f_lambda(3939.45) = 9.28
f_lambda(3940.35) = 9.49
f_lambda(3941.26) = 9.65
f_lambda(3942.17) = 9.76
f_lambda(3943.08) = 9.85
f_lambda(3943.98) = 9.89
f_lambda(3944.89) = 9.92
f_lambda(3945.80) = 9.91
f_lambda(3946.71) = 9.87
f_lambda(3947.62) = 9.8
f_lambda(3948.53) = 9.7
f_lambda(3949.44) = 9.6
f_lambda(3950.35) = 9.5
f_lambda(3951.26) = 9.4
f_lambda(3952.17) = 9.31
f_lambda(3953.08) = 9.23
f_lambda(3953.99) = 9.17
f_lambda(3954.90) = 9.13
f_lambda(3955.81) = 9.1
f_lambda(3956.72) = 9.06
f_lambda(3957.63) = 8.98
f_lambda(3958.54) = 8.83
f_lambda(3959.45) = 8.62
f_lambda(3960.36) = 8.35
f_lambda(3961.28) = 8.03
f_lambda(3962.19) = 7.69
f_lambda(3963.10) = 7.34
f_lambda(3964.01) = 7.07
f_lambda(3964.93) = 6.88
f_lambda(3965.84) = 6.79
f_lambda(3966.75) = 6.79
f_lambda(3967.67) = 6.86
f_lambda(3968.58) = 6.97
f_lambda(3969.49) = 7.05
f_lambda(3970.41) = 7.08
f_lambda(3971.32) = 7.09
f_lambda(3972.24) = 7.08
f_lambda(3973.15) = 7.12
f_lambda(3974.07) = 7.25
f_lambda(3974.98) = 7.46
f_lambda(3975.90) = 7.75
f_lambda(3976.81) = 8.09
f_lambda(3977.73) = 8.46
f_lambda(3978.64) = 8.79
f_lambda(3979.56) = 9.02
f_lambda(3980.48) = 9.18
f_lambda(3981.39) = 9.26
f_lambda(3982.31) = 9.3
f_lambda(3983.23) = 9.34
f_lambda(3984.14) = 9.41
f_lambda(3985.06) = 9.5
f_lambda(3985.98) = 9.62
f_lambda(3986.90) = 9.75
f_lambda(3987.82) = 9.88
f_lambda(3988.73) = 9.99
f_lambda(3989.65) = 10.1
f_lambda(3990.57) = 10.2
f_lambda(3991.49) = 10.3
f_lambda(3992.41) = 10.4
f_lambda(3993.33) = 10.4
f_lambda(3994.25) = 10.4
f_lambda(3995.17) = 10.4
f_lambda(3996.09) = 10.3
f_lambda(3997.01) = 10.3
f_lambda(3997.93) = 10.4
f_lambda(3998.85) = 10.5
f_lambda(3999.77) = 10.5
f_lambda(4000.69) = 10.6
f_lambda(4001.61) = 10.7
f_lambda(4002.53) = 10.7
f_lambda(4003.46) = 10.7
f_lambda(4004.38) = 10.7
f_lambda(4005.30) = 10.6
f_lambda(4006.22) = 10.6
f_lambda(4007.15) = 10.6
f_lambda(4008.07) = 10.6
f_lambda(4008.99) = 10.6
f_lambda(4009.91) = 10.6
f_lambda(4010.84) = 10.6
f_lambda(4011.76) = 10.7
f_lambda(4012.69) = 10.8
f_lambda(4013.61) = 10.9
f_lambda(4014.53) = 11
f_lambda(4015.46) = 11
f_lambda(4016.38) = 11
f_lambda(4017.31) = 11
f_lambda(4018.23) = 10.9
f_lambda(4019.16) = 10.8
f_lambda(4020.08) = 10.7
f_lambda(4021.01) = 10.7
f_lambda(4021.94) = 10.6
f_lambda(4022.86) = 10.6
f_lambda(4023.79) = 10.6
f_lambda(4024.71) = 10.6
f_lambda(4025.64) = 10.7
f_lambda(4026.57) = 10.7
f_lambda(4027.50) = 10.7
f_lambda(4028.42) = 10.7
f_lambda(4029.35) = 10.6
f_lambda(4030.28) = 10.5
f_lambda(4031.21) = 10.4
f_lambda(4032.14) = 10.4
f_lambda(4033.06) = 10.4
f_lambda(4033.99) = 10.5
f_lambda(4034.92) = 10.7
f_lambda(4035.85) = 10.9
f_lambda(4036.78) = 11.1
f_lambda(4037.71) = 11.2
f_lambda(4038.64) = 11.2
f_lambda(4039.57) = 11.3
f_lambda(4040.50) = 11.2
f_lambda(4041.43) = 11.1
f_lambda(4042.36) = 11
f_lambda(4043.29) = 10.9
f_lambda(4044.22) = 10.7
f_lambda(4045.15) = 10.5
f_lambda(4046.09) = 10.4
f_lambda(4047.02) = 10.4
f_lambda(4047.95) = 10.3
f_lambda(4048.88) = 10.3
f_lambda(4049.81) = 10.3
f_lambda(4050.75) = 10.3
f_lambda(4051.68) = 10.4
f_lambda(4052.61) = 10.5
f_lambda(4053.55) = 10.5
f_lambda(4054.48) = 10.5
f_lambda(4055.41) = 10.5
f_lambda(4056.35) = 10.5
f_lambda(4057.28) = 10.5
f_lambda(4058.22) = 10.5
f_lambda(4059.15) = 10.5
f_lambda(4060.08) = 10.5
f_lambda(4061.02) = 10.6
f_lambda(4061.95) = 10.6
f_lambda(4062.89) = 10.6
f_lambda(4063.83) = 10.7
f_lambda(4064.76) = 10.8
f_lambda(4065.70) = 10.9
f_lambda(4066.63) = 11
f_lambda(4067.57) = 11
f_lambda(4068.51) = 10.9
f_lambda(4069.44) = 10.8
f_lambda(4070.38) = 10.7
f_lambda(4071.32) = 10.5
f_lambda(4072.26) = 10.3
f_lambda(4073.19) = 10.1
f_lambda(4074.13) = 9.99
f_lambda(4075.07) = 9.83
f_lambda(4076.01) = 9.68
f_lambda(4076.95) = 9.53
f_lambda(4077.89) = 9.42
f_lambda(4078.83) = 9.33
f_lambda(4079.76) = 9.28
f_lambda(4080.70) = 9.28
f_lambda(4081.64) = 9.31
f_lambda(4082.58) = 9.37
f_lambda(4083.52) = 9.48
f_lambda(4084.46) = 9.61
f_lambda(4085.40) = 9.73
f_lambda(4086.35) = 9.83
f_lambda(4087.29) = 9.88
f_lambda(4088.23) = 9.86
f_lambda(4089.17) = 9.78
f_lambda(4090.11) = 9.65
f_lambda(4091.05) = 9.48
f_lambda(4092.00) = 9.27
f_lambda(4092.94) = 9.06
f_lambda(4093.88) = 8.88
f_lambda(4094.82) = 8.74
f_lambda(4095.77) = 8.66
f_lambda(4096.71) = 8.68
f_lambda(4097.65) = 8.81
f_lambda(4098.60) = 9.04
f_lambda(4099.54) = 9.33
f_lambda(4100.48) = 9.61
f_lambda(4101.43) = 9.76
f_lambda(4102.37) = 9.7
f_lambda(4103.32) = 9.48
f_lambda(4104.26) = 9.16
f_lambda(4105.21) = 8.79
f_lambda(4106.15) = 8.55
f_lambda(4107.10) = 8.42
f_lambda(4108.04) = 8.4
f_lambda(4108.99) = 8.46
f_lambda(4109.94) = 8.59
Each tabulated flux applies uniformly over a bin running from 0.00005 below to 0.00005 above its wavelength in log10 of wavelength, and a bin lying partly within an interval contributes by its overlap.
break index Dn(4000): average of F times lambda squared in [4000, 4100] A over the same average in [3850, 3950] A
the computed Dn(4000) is 1.17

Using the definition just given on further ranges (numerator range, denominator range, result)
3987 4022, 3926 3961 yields 1.20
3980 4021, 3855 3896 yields 1.18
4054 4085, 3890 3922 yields 1.16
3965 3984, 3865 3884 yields 0.83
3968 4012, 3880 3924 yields 1.08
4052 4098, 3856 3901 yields 1.18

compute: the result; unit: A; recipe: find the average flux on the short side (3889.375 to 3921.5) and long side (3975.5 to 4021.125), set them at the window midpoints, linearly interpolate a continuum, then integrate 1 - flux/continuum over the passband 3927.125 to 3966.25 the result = 3.86 A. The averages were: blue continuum 9.5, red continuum 10.2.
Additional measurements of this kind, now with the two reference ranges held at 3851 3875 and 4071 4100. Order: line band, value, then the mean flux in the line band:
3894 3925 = 1.5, 9.82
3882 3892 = 2.6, 7.77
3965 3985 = 4.2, 7.93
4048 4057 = -0.7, 10.4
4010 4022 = -1.2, 10.8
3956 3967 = 2.4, 7.92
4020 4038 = -1.7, 10.7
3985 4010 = -1.2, 10.4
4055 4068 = -1.5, 10.7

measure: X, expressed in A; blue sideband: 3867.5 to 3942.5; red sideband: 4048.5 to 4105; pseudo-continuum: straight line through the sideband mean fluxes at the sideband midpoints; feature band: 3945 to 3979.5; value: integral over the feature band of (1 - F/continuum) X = 4.5 A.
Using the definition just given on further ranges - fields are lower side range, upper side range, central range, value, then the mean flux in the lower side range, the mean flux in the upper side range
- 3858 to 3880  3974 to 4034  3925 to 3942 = 2.4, 10.4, 10.2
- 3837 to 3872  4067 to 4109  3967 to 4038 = -2.6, 9.68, 9.51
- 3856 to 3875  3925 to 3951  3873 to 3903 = 5.0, 10.7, 9.15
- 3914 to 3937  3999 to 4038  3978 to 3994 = 0.9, 9.43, 10.7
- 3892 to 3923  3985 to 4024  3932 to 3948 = 1.4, 9.67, 10.5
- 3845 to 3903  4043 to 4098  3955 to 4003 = 4.4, 9.42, 10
